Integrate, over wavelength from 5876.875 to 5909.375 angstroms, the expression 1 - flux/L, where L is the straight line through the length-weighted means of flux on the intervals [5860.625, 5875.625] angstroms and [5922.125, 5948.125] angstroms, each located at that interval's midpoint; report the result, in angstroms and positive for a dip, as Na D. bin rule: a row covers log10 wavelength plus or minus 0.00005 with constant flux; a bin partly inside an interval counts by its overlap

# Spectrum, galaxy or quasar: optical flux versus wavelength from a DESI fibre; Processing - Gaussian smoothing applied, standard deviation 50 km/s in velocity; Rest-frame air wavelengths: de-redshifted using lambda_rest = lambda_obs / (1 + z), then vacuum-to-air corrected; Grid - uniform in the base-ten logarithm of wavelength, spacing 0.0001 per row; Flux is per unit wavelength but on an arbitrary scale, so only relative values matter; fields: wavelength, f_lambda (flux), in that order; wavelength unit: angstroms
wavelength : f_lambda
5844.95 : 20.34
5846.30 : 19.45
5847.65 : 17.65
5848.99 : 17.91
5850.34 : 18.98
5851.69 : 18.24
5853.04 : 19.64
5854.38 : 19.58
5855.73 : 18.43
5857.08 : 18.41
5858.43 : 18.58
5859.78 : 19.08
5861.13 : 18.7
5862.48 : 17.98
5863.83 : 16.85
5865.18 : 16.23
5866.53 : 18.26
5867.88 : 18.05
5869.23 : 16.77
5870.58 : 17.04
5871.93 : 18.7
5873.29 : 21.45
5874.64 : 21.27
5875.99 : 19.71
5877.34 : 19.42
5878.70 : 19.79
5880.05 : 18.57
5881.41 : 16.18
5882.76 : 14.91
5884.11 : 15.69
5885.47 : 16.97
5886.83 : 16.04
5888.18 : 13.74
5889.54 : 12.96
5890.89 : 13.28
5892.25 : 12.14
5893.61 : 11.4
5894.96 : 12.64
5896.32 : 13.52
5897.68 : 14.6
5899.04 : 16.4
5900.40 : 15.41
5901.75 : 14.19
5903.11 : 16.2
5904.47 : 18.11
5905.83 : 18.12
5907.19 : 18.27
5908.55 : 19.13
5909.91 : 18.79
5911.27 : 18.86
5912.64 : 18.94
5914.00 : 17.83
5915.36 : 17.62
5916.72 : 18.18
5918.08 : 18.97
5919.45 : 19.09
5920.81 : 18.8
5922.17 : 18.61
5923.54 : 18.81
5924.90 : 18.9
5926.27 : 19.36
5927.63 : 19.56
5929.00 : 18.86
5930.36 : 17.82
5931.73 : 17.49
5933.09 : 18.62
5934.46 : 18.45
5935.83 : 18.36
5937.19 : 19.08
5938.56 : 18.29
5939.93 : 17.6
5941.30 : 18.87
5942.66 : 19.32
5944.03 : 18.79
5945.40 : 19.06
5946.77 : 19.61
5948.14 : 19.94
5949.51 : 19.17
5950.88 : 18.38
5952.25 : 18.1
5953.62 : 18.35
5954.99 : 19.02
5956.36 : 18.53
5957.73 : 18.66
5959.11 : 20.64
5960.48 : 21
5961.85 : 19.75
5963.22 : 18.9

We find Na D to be 4.8 angstroms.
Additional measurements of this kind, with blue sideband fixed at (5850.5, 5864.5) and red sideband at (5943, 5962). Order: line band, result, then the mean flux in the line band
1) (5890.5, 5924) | 3.8 angstroms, 16.7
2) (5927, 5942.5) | 0.5 angstroms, 18.5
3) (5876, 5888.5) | 1.1 angstroms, 17.1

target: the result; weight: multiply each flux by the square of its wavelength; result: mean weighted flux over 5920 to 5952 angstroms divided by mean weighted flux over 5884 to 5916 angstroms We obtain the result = 1.20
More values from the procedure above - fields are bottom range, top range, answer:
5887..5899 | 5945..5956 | 1.45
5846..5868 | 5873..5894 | 0.90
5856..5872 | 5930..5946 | 1.06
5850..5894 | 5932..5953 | 1.11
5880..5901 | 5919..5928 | 1.32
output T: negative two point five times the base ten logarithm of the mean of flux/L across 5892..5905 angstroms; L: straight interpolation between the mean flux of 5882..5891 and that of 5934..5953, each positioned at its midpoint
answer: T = 0.090 mag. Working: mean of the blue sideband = 14.9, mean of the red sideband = 18.8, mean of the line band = 14.5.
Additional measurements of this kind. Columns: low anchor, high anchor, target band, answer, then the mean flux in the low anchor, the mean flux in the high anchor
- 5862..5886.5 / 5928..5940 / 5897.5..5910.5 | 0.071 mag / 18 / 18.3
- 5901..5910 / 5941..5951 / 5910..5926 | -0.037 mag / 17.5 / 19.2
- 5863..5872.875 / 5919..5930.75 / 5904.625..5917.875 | 0.008 mag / 17.5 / 18.9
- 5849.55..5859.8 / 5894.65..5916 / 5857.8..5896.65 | 0.076 mag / 18.8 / 16.9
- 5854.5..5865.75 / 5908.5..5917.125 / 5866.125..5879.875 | -0.050 mag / 18.1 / 18.4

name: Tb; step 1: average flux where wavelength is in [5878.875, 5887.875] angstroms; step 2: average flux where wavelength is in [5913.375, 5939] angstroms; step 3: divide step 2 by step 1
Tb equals 1.1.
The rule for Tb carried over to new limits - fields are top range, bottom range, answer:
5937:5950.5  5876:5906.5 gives 1.22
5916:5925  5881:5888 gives 1.19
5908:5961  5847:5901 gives 1.10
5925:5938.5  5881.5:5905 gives 1.27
